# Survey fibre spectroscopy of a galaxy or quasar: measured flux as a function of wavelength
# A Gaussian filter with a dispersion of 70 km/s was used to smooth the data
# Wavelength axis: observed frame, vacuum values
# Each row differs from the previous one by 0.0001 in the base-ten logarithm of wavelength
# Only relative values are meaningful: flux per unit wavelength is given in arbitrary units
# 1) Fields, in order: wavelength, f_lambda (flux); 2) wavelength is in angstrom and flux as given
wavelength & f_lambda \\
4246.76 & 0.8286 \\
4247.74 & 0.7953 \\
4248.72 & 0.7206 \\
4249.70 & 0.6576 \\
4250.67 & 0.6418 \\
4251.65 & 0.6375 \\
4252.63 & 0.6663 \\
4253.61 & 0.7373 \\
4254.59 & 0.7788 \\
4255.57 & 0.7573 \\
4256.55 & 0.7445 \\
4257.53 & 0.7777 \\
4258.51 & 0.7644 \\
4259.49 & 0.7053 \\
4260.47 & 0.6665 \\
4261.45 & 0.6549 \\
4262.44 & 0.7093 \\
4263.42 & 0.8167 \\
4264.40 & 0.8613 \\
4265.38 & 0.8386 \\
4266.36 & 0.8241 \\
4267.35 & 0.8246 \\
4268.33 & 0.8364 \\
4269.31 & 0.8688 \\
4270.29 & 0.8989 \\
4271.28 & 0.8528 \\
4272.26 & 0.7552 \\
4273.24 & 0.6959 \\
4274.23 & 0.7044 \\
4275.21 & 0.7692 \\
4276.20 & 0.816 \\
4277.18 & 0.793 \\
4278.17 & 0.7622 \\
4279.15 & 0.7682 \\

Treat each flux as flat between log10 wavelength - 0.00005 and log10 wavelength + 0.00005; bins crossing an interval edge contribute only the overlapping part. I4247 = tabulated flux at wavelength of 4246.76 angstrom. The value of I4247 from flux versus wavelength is 0.8286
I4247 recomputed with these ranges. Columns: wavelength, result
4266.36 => 0.8241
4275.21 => 0.7692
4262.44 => 0.7093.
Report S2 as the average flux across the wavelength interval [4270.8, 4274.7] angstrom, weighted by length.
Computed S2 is 0.752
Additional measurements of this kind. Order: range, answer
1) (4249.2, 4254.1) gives 0.669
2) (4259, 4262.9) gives 0.683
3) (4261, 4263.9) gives 0.726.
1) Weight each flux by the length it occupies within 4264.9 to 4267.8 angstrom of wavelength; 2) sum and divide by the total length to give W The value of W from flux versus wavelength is 0.828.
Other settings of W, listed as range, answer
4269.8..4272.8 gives 0.834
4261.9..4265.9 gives 0.805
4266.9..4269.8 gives 0.846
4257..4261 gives 0.728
